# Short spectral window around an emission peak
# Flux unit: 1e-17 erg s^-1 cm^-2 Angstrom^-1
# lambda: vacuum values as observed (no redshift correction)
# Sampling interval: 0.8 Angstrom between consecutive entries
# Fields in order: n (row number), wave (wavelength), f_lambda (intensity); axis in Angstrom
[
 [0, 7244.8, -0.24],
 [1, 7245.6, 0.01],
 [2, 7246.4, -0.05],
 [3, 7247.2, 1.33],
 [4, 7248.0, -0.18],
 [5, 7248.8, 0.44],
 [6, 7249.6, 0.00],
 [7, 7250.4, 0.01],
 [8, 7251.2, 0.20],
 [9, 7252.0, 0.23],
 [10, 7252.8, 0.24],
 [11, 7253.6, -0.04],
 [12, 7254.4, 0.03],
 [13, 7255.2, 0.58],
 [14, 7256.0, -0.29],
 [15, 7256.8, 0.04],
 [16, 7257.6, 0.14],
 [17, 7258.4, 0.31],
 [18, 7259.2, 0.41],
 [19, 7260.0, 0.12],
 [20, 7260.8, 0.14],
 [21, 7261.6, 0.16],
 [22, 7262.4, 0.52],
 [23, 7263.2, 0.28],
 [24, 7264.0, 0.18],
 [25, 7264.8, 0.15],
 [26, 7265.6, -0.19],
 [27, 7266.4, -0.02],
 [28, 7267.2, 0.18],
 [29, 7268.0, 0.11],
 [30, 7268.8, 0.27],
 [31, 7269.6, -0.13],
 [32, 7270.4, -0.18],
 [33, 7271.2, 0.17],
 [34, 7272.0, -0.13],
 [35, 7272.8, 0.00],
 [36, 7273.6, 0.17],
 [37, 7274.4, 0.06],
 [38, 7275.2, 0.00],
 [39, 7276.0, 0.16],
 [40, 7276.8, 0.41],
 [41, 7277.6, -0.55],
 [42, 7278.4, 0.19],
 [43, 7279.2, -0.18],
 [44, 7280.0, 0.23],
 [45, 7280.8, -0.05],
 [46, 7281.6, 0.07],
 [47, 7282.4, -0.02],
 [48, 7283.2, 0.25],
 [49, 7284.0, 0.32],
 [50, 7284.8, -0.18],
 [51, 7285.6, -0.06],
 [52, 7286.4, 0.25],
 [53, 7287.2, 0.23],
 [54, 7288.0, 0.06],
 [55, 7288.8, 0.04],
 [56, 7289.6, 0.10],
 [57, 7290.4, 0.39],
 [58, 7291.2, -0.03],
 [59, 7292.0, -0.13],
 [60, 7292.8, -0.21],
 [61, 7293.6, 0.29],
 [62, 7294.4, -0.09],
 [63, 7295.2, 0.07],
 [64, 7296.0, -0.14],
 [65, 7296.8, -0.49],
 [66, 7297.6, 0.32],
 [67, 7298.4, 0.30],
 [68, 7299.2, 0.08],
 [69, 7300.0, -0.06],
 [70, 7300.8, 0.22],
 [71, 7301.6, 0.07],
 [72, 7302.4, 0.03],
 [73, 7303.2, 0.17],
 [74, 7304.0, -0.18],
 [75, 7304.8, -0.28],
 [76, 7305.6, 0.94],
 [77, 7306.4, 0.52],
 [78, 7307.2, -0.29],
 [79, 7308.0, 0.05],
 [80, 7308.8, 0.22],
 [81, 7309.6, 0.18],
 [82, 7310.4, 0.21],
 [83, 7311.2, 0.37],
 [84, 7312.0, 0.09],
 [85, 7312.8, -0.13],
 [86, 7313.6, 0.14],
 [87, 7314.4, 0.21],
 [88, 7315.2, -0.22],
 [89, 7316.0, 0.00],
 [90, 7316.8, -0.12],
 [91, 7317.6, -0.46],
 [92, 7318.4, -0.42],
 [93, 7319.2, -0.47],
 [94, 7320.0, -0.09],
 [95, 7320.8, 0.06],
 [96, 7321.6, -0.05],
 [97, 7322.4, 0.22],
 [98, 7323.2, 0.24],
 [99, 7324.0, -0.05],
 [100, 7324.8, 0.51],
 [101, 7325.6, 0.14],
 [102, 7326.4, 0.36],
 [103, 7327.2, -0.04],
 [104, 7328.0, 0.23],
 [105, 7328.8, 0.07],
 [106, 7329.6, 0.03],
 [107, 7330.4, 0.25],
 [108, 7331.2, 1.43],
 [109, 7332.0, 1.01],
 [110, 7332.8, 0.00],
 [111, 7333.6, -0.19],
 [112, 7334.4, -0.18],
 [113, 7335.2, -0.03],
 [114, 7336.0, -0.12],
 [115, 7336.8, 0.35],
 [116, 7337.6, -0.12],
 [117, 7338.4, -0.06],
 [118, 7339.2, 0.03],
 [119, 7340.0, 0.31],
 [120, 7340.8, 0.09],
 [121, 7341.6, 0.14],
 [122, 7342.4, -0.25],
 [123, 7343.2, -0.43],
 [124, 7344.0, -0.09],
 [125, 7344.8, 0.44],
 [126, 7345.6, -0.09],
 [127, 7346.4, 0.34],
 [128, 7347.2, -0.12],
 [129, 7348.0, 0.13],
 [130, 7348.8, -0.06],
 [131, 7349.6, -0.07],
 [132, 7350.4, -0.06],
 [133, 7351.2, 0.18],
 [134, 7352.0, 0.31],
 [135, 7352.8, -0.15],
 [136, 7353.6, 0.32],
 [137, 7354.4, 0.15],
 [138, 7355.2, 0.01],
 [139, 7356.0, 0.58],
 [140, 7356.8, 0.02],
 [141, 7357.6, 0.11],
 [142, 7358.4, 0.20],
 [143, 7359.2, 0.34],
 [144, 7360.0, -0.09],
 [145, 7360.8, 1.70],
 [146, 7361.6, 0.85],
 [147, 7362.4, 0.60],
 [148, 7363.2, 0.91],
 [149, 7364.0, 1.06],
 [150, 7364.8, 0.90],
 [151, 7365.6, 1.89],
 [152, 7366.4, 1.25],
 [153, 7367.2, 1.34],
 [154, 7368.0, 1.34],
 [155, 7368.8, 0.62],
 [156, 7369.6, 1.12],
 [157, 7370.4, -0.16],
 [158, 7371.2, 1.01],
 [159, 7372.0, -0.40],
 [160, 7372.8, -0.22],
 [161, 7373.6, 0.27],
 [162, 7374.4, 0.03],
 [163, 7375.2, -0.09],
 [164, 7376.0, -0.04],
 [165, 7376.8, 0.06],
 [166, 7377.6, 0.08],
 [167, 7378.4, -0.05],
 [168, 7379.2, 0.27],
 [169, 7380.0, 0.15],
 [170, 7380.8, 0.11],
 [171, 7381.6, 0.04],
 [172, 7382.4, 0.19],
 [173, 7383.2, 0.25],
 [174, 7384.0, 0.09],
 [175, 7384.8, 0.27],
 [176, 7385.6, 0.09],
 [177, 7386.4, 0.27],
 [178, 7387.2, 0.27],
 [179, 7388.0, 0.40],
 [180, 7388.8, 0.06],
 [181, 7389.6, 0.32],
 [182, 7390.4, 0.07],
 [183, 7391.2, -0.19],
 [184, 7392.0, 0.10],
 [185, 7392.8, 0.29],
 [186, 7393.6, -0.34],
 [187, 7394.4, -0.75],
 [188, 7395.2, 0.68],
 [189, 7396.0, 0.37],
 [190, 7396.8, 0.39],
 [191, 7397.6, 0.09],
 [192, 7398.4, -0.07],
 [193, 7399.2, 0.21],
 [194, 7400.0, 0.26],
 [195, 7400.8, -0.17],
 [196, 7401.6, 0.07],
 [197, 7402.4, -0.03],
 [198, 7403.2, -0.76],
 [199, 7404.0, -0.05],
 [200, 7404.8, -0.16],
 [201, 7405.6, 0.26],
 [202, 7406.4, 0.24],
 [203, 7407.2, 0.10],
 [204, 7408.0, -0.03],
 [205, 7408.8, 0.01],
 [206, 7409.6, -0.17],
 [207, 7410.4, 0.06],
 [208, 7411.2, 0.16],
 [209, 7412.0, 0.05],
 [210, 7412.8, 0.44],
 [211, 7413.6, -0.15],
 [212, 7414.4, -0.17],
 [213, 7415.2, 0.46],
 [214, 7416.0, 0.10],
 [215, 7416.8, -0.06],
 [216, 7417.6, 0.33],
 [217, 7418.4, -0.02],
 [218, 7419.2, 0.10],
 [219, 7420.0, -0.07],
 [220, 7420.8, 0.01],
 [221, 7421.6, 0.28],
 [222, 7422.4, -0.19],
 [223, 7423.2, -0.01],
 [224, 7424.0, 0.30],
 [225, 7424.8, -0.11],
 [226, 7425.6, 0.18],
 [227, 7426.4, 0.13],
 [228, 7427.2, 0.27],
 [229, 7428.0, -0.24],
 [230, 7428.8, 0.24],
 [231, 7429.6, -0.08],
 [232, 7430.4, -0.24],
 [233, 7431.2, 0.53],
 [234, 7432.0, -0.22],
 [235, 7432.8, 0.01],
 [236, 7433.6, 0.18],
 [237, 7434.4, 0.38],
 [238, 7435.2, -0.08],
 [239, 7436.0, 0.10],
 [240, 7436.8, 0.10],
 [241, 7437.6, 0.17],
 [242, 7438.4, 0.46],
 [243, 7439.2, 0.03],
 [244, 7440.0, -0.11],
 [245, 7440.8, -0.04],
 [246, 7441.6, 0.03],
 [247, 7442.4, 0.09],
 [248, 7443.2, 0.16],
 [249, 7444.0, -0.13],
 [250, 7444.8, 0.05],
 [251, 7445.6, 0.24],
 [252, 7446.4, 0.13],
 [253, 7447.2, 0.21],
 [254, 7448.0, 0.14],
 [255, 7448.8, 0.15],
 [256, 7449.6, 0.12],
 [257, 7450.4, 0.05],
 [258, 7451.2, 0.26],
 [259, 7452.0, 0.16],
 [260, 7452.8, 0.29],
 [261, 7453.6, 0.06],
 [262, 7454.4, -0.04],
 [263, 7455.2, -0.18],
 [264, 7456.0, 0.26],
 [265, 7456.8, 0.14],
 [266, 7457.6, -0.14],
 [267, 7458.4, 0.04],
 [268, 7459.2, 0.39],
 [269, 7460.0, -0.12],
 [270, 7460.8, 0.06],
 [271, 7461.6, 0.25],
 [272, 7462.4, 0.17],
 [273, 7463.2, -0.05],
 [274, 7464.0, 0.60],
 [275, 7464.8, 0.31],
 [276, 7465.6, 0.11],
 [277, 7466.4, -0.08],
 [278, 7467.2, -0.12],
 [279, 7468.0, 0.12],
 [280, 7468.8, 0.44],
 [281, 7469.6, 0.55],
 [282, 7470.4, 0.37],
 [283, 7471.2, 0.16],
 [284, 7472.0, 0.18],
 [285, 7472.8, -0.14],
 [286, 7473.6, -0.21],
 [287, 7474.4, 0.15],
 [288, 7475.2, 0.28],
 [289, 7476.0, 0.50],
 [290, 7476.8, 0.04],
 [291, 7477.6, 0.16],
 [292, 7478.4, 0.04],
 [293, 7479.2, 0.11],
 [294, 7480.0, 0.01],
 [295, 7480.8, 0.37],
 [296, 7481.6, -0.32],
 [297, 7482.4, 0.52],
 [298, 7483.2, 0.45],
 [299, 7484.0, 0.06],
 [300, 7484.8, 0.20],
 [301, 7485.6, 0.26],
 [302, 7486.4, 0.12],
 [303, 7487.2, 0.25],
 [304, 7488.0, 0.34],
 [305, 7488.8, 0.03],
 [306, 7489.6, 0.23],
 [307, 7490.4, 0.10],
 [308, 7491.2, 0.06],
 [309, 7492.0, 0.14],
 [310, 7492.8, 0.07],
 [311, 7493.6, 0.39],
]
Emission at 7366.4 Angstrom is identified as [O II]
